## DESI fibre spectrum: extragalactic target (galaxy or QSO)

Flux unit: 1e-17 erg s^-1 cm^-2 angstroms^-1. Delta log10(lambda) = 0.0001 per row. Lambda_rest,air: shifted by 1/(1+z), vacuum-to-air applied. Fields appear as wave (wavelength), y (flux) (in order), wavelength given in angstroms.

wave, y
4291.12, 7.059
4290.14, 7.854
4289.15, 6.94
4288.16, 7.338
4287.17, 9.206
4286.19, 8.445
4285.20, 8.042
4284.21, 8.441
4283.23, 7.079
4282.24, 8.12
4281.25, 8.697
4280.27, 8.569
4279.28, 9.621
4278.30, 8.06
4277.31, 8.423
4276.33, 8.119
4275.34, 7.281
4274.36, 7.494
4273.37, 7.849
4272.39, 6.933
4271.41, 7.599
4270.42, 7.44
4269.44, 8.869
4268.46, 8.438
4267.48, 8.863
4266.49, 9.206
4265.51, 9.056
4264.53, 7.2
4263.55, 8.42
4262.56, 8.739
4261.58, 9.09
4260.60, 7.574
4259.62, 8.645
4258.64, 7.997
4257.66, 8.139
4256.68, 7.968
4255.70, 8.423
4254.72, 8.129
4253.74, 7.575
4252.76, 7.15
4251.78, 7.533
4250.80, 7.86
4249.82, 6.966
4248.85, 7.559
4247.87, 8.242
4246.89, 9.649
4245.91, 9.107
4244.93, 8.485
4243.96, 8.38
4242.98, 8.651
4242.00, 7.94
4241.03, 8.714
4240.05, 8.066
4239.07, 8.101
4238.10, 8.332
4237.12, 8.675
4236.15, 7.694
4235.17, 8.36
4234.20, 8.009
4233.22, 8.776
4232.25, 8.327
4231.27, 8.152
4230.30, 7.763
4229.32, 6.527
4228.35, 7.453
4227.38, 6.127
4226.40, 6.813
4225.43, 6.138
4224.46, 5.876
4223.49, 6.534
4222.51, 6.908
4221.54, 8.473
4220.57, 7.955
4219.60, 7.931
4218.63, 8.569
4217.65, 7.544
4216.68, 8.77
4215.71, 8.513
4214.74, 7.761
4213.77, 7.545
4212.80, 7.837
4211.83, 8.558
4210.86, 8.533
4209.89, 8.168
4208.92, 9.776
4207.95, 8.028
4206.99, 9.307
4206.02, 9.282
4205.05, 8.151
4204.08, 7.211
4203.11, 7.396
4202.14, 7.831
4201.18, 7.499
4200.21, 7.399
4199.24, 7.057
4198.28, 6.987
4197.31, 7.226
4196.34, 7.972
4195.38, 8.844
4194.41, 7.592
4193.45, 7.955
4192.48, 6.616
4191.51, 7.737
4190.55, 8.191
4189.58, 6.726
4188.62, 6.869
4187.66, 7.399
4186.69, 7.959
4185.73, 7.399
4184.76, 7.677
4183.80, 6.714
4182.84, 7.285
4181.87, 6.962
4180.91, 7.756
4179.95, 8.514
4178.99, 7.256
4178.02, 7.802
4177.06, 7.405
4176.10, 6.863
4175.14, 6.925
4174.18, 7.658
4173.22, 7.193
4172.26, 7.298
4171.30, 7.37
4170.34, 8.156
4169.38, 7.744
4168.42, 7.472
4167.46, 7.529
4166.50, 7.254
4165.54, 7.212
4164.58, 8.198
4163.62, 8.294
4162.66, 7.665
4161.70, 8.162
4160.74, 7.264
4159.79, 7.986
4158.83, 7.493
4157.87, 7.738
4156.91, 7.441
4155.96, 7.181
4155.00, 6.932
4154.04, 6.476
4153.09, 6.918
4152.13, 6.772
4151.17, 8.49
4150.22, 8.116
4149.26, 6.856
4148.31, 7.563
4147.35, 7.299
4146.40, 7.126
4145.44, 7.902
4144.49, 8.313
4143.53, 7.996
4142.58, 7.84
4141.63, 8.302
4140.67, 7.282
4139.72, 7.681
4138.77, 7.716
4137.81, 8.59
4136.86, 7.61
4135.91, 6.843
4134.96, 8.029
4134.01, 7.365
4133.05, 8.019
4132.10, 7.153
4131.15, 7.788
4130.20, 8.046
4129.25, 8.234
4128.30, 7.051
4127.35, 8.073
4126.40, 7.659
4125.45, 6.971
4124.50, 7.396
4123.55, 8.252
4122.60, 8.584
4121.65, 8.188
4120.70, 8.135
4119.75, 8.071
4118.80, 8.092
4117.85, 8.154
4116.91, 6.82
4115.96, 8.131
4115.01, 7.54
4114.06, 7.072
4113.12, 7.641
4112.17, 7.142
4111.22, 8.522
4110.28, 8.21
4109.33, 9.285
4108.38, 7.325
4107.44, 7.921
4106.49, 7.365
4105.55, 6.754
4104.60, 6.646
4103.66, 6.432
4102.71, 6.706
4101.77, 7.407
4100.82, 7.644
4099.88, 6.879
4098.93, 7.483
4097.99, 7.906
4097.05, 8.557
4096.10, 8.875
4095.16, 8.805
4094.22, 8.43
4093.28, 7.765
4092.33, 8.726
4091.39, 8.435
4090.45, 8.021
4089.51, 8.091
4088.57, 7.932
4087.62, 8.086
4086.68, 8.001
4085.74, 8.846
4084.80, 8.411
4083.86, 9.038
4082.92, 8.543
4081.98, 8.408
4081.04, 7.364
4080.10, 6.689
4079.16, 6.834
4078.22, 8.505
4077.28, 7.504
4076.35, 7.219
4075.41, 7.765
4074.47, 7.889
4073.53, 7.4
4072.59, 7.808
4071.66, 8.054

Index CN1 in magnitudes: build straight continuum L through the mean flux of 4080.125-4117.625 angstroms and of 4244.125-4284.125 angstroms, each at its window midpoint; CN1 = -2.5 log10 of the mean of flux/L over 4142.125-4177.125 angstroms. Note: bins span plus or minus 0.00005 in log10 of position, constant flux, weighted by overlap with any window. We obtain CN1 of 0.06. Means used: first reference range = 7.86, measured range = 7.52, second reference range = 8.16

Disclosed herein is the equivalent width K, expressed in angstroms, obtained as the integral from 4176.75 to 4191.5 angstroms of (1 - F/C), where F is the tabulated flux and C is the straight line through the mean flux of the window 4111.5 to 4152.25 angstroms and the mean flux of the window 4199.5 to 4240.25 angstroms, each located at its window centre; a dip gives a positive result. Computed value 0.6 angstroms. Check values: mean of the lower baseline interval 7.73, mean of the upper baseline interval 7.87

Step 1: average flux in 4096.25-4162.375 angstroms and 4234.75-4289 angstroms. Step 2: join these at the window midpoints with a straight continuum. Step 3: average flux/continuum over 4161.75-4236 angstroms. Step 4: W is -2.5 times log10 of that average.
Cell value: 0.04 mag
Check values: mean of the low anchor 7.64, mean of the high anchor 8.18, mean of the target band 7.67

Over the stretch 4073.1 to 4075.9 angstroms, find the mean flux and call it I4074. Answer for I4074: 7.67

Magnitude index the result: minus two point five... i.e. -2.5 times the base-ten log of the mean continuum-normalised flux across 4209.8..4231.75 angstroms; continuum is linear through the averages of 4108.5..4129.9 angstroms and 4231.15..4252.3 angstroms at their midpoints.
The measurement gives 0.08 mag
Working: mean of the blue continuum 7.86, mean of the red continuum 8.25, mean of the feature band 7.57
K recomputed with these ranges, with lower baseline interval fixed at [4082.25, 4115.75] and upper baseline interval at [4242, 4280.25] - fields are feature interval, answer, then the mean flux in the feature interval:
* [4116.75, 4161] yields 1.7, 7.66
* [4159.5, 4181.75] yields 1.2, 7.6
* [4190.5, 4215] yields 0.4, 7.94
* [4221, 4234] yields 1.4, 7.24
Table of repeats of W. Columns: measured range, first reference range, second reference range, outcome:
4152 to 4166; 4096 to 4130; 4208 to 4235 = 0.04 mag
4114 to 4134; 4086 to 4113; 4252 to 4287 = 0.01 mag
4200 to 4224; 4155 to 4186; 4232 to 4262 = -0.02 mag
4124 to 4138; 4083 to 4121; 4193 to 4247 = 0.04 mag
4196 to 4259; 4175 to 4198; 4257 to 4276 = -0.01 mag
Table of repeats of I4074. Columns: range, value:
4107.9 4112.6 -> 8.11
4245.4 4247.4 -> 9.33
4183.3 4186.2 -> 7.26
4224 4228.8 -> 6.48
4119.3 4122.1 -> 8.12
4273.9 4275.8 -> 7.4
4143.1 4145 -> 8.15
